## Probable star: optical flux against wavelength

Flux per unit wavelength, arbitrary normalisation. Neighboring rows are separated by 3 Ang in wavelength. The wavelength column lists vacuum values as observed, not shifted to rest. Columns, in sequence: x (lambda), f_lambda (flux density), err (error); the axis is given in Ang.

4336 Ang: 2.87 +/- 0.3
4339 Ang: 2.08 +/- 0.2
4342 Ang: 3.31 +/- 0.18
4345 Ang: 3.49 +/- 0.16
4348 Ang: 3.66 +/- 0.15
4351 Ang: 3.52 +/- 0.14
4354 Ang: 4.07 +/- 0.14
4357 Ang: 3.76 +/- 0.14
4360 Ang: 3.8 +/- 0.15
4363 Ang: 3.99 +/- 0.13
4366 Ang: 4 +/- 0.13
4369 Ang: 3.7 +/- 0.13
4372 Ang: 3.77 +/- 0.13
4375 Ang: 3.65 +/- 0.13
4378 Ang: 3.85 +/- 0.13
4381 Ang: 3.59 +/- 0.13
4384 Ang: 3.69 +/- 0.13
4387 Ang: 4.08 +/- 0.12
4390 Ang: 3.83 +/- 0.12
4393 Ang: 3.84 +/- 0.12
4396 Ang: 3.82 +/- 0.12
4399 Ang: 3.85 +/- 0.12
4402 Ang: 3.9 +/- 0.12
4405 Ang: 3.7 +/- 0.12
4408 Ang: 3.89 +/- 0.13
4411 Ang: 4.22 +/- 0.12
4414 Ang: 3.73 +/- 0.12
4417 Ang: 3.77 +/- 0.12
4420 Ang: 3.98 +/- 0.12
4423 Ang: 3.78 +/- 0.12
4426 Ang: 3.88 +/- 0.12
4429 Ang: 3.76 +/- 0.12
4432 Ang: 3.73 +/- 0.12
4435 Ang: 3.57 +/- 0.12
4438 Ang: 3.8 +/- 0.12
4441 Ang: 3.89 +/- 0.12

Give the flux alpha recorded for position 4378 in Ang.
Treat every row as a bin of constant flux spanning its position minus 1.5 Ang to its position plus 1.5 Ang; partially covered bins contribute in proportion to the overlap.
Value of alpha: 3.85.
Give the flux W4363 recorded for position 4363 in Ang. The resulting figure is 3.99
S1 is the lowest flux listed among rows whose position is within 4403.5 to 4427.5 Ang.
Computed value 3.7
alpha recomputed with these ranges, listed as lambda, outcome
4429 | 3.76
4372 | 3.77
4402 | 3.9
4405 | 3.7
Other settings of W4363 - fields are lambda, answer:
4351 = 3.52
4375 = 3.65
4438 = 3.8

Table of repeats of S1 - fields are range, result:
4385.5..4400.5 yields 3.82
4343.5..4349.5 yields 3.49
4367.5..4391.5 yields 3.59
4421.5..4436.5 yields 3.57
